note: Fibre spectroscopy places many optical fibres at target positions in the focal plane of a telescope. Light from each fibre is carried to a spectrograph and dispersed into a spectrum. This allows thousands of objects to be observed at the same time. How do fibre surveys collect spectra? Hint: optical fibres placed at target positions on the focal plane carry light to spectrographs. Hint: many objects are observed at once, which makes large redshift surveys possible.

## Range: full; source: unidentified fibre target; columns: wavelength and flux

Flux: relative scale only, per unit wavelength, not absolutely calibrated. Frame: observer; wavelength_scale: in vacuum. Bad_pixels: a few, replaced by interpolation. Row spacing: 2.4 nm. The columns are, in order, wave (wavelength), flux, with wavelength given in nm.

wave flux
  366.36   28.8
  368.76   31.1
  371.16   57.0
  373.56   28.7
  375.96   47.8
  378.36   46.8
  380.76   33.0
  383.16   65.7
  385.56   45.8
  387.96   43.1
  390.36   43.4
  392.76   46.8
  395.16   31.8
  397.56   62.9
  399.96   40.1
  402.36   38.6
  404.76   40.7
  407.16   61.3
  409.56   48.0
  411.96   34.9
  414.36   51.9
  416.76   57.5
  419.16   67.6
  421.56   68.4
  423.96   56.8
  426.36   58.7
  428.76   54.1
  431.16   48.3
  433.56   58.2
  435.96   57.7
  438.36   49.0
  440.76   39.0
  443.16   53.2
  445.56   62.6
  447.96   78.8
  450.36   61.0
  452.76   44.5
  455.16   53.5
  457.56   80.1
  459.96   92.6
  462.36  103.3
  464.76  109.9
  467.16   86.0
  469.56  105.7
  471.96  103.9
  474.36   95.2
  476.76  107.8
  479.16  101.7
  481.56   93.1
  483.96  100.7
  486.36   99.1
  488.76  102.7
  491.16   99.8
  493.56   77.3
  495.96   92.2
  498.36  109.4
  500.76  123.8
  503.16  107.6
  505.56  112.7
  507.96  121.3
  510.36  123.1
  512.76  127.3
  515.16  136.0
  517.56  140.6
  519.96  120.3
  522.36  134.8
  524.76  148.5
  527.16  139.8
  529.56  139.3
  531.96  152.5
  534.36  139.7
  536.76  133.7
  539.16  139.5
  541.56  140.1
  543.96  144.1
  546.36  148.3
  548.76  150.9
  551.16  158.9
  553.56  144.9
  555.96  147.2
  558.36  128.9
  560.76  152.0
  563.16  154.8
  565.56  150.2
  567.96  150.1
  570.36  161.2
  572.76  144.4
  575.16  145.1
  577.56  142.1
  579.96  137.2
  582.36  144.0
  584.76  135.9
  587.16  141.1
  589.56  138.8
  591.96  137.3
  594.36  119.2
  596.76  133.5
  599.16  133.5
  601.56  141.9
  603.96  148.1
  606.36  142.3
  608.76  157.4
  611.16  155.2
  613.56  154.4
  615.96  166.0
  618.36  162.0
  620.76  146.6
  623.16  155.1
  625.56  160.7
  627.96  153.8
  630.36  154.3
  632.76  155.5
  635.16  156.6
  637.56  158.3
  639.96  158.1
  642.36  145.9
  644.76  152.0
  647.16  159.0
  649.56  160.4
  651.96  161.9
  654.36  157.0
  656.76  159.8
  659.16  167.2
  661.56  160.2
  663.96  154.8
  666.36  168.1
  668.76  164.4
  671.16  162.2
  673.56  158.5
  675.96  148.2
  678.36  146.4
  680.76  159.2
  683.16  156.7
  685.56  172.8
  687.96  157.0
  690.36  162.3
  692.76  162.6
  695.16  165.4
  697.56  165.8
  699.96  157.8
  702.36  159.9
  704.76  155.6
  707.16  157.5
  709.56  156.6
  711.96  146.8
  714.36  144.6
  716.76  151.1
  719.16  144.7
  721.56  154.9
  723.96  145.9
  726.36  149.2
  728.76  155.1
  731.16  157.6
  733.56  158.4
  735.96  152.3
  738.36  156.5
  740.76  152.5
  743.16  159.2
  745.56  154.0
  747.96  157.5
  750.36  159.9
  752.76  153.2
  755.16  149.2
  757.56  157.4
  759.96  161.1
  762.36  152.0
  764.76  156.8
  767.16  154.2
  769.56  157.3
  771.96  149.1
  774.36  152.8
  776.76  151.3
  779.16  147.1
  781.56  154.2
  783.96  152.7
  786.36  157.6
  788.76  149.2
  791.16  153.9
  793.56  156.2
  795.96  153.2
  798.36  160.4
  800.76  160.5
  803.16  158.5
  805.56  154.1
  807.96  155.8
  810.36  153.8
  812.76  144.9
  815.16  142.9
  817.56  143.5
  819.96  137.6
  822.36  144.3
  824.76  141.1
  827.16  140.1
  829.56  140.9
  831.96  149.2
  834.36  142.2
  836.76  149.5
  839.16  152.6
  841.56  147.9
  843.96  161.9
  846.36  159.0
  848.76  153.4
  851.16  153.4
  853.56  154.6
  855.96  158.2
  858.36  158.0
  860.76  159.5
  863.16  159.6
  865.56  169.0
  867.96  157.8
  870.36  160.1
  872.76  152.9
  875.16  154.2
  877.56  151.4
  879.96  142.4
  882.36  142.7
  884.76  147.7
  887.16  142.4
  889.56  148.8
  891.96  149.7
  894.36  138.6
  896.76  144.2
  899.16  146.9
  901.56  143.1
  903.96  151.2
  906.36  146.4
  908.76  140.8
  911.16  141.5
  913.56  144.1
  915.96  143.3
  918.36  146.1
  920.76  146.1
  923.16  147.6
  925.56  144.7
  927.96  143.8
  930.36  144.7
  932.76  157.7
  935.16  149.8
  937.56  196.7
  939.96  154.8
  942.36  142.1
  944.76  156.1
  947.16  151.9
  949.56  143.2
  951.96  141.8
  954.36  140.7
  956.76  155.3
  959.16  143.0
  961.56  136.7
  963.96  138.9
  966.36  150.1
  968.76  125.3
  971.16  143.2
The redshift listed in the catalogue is 0.15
